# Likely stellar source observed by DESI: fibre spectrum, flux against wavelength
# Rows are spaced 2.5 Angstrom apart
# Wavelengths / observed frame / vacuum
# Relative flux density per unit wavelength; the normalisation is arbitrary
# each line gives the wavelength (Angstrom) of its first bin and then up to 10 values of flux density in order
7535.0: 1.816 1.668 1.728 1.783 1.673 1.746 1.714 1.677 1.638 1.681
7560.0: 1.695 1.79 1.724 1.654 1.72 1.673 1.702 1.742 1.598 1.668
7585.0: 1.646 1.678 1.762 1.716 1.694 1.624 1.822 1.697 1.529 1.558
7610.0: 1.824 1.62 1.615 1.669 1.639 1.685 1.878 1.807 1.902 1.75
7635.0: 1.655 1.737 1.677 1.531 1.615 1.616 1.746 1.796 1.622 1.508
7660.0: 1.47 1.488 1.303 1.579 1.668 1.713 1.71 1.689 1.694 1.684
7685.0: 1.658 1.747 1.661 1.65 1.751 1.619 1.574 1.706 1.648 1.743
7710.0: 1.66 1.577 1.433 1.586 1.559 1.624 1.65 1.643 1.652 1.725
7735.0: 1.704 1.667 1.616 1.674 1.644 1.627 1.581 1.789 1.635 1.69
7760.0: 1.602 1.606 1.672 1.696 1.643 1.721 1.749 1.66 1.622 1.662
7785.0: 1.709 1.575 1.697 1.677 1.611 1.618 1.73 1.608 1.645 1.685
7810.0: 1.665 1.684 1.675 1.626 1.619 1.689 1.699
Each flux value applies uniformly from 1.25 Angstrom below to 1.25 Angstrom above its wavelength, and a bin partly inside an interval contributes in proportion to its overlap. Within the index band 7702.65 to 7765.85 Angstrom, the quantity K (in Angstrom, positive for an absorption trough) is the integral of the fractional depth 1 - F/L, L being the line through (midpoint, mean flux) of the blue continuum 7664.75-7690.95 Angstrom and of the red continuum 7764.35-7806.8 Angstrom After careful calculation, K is 0.8 Angstrom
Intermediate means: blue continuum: 1.66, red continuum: 1.66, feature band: 1.64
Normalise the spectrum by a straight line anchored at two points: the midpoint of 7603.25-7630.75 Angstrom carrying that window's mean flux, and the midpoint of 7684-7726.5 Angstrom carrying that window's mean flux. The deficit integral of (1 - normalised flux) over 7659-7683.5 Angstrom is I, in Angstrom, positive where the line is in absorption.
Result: 0.9 Angstrom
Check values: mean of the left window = 1.7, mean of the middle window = 1.6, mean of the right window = 1.64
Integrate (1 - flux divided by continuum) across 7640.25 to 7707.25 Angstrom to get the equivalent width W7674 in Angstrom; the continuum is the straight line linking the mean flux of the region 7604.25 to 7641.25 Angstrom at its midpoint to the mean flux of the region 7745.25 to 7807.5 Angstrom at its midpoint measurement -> 2.2 Angstrom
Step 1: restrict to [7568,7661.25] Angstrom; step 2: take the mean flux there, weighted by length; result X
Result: 1.68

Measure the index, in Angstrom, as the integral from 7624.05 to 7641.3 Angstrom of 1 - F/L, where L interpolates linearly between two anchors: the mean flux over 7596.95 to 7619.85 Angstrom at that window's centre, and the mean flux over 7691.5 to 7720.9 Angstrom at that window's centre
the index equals -1.2 Angstrom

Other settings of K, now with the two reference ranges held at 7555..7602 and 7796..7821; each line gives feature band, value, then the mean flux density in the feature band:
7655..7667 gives 1.5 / 1.47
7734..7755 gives 0.1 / 1.66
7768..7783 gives -0.1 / 1.68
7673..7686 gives -0.1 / 1.69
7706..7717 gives 0.5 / 1.6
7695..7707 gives 0.1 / 1.66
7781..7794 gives 0.0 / 1.66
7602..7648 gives 0.1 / 1.69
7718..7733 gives 0.3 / 1.64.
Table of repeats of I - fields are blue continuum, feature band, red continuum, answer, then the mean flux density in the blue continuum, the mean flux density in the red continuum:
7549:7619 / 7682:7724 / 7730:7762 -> 0.7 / 1.68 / 1.66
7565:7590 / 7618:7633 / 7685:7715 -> -0.9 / 1.68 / 1.66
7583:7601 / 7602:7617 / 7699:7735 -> 0.5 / 1.7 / 1.63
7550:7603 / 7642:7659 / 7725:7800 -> 0.5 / 1.7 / 1.66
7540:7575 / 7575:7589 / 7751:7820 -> 0.2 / 1.71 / 1.66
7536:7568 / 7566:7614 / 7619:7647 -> 0.9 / 1.71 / 1.71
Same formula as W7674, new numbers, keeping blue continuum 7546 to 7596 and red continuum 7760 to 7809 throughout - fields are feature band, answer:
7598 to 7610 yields 0.2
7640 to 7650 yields 0.4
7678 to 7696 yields -0.2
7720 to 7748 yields 0.3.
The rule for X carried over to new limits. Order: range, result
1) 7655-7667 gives 1.47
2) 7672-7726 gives 1.65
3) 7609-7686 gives 1.66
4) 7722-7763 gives 1.66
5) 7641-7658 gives 1.64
